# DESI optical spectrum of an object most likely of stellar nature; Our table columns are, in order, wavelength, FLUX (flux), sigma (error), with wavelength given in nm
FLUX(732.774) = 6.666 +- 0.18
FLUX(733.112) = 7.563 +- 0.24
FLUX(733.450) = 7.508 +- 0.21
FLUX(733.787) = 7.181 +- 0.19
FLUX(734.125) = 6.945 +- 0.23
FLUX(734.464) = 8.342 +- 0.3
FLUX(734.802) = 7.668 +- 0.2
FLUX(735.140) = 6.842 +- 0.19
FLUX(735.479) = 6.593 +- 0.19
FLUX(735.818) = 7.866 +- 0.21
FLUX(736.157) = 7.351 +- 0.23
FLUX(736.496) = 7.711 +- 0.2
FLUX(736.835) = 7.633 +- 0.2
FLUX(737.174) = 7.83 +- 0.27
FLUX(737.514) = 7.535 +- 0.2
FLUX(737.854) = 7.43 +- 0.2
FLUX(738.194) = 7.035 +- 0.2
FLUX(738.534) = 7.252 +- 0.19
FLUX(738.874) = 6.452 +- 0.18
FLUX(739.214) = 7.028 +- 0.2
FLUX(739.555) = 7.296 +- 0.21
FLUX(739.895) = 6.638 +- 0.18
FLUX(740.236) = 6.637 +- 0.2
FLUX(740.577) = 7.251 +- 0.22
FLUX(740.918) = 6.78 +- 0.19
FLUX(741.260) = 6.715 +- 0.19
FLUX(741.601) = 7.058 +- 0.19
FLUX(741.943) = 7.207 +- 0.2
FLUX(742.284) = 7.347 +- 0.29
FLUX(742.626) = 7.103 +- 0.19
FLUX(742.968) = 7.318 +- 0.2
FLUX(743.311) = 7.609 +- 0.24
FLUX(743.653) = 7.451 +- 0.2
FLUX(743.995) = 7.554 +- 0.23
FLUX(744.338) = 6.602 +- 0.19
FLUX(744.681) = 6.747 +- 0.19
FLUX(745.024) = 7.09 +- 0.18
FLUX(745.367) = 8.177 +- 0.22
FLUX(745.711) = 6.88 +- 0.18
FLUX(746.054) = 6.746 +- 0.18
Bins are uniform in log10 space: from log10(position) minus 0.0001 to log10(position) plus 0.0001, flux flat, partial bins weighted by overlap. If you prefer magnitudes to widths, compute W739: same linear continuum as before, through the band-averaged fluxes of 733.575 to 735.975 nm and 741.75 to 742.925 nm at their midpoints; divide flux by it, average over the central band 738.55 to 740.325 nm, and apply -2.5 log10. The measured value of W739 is 0.064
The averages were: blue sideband 7.35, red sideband 7.23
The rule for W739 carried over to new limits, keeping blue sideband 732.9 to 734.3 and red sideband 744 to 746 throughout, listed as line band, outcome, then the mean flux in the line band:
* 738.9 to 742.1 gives 0.04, 6.93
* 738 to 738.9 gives 0.03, 7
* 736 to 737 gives -0.05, 7.57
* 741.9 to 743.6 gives -0.03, 7.34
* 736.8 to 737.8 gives -0.06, 7.64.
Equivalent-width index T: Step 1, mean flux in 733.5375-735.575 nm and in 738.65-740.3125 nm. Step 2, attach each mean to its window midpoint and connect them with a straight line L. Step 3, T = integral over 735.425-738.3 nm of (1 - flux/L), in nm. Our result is -0.16 nm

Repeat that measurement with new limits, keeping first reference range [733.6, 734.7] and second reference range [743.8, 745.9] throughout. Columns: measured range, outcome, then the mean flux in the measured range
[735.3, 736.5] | 0.02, 7.33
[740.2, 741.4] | 0.07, 6.87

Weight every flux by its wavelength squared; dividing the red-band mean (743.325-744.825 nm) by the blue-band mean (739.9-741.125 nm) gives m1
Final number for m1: 1.1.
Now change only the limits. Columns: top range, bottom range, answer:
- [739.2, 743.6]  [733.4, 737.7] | 0.97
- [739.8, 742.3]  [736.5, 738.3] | 0.93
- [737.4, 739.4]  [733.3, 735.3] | 0.97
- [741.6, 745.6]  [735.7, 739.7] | 1.00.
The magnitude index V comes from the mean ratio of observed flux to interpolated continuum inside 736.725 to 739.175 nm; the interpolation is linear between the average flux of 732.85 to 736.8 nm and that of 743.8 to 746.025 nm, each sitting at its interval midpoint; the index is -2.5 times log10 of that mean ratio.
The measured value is 0.006 mag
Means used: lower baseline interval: 7.4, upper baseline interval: 7.15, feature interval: 7.29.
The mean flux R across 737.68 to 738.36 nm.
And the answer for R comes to 7.23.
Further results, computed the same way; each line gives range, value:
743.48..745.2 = 7.1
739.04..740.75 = 6.97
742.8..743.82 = 7.46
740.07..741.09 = 6.89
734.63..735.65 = 7.04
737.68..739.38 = 7.04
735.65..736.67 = 7.64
